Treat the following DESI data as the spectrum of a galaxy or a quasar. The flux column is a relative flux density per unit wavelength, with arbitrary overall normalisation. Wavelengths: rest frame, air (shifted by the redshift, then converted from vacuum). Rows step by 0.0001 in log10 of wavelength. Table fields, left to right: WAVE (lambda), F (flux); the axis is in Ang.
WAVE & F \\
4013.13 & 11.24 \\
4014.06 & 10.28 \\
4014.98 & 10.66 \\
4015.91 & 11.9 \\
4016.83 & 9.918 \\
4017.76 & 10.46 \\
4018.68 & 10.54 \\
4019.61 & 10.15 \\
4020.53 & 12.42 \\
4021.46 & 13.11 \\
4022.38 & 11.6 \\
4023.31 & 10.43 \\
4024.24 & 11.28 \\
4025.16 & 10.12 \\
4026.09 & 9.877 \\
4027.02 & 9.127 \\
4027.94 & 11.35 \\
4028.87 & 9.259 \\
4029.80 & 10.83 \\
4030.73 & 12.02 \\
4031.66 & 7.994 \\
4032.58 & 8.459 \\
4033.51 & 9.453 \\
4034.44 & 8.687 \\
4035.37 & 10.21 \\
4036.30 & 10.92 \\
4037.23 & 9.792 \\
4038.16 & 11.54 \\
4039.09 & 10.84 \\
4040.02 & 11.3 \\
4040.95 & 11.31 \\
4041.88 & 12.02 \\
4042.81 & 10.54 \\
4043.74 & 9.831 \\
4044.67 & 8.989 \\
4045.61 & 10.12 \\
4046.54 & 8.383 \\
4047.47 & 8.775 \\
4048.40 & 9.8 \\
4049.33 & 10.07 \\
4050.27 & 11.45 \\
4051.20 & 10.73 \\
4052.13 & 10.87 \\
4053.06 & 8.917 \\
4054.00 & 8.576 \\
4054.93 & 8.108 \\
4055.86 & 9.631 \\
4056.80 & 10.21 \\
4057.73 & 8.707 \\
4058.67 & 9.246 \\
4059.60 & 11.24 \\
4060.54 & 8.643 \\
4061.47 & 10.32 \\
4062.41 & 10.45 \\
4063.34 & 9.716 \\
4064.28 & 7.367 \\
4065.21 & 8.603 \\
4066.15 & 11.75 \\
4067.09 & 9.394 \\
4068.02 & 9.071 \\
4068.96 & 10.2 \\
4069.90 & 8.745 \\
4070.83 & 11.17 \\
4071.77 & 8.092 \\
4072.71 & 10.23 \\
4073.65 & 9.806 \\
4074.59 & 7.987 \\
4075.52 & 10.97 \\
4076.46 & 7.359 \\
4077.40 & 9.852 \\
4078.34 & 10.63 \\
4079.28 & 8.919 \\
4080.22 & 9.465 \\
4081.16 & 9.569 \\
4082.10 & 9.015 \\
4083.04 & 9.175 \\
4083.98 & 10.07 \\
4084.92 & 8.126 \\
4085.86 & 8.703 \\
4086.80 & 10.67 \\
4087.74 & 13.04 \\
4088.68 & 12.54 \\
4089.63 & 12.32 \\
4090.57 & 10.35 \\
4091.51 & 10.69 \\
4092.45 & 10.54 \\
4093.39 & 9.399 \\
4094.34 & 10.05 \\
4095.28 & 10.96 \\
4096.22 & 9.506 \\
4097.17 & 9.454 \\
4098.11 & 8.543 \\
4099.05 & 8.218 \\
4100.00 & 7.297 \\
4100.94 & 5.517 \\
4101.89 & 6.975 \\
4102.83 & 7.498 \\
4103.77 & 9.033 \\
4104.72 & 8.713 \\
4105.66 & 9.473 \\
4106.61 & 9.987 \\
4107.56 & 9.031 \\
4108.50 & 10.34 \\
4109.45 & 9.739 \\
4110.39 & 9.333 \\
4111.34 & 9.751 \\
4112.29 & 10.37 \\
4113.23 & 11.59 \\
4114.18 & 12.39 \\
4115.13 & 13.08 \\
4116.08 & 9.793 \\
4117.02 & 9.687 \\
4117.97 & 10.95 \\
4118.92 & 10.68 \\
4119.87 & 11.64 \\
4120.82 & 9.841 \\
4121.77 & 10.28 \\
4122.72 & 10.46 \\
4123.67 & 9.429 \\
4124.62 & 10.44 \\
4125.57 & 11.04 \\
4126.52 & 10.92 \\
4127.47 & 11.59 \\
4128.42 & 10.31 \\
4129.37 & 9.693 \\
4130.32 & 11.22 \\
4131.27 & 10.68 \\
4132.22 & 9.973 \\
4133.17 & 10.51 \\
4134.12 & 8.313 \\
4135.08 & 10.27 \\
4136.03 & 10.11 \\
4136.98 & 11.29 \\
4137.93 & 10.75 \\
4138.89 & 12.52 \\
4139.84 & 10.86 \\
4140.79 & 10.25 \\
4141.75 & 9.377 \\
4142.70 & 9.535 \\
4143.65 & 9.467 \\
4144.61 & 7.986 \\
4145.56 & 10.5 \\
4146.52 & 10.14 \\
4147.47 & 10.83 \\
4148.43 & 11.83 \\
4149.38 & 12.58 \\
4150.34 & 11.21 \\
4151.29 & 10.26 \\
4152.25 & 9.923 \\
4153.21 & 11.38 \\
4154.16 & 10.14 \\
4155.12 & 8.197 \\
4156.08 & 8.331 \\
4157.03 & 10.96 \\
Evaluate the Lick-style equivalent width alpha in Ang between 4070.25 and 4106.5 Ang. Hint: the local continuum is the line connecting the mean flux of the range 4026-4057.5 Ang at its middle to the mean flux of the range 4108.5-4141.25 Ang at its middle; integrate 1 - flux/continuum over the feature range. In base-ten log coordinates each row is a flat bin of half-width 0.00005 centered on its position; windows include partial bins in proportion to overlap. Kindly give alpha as 3.0 Ang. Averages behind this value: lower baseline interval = 9.99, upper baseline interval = 10.6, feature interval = 9.47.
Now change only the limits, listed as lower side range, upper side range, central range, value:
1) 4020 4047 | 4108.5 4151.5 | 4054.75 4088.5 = 2.7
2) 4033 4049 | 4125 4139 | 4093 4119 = 2.3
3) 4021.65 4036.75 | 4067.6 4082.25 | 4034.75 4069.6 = -0.4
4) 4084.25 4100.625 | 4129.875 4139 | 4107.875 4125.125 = -0.4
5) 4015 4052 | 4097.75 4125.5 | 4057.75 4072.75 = 0.8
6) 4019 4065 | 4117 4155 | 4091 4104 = 1.9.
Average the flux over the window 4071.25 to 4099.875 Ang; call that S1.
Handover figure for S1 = 9.78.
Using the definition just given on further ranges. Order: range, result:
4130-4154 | 10.5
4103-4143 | 10.3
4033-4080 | 9.79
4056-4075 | 9.55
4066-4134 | 9.9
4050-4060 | 9.75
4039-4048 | 10.2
